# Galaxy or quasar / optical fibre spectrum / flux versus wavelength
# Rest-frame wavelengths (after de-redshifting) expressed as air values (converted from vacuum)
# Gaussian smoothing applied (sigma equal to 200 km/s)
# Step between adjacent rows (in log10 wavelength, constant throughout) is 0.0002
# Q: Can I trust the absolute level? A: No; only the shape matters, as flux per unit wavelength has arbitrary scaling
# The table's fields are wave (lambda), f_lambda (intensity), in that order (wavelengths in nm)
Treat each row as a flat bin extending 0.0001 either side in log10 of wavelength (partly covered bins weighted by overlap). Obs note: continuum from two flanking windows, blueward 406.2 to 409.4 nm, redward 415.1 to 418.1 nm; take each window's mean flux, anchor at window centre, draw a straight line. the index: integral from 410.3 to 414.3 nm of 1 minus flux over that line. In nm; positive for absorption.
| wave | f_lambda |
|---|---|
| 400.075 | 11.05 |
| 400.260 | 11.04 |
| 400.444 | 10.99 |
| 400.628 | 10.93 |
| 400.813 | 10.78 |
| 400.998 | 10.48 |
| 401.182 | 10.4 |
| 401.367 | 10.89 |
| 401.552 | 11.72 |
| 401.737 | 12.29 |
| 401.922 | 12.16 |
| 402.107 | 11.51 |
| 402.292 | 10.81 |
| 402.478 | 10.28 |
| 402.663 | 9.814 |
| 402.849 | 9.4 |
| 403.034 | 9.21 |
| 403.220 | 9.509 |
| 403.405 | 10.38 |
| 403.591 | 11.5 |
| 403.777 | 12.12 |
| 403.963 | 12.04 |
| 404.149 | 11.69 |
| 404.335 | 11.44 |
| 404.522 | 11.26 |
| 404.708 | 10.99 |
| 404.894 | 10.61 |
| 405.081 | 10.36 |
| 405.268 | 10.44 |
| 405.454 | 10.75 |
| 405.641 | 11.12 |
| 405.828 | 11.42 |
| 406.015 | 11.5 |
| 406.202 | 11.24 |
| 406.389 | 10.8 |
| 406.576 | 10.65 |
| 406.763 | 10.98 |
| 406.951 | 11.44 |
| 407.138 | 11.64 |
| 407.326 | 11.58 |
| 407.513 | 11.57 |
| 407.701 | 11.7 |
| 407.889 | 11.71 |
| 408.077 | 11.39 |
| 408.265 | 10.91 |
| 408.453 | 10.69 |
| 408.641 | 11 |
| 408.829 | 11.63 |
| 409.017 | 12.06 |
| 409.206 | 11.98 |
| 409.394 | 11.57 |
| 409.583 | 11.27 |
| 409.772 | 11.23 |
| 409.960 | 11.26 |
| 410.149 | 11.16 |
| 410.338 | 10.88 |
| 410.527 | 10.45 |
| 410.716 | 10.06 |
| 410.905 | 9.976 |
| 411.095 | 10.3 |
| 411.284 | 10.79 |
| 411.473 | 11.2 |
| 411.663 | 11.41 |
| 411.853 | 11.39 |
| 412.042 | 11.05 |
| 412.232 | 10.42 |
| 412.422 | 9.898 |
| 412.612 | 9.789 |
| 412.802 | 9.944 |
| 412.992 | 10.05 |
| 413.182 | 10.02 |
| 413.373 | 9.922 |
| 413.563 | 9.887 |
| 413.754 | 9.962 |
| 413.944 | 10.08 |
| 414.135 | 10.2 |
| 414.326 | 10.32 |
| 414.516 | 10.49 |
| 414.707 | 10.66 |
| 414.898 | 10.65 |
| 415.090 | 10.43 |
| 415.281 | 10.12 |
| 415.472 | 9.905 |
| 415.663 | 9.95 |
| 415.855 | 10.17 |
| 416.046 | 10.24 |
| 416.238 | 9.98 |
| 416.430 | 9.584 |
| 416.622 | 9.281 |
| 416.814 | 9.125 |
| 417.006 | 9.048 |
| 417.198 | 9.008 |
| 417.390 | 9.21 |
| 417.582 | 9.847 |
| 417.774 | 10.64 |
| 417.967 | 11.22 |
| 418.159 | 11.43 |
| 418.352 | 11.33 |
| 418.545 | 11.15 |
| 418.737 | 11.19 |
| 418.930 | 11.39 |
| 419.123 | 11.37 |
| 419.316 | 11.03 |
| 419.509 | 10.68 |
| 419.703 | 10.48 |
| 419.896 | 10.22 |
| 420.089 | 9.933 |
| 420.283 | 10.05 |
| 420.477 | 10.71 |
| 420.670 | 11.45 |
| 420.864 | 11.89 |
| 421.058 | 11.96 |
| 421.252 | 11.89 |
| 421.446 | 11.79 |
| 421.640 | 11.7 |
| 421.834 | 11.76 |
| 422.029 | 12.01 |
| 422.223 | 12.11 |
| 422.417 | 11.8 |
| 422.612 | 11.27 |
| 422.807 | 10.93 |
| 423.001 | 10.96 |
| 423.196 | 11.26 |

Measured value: 0.09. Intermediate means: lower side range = 11.4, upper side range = 9.86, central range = 10.4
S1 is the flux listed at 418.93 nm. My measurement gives 11.39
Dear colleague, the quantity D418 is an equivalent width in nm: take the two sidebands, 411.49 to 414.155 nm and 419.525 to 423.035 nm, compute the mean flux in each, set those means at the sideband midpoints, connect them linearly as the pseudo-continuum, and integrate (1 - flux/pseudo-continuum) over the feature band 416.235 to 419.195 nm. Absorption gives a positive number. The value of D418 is 0.15 nm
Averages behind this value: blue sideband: 10.3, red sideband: 11.3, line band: 10.3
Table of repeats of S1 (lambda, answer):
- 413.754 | 9.962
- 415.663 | 9.95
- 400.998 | 10.48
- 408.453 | 10.69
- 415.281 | 10.12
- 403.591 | 11.5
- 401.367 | 10.89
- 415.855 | 10.17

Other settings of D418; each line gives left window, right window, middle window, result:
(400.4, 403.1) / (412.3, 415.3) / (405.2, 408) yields -0.189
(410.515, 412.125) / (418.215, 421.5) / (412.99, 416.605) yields 0.254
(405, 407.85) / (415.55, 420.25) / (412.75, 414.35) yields 0.090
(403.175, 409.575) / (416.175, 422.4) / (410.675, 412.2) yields 0.038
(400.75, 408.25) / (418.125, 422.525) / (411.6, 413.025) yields 0.085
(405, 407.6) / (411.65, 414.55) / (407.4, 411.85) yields -0.185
